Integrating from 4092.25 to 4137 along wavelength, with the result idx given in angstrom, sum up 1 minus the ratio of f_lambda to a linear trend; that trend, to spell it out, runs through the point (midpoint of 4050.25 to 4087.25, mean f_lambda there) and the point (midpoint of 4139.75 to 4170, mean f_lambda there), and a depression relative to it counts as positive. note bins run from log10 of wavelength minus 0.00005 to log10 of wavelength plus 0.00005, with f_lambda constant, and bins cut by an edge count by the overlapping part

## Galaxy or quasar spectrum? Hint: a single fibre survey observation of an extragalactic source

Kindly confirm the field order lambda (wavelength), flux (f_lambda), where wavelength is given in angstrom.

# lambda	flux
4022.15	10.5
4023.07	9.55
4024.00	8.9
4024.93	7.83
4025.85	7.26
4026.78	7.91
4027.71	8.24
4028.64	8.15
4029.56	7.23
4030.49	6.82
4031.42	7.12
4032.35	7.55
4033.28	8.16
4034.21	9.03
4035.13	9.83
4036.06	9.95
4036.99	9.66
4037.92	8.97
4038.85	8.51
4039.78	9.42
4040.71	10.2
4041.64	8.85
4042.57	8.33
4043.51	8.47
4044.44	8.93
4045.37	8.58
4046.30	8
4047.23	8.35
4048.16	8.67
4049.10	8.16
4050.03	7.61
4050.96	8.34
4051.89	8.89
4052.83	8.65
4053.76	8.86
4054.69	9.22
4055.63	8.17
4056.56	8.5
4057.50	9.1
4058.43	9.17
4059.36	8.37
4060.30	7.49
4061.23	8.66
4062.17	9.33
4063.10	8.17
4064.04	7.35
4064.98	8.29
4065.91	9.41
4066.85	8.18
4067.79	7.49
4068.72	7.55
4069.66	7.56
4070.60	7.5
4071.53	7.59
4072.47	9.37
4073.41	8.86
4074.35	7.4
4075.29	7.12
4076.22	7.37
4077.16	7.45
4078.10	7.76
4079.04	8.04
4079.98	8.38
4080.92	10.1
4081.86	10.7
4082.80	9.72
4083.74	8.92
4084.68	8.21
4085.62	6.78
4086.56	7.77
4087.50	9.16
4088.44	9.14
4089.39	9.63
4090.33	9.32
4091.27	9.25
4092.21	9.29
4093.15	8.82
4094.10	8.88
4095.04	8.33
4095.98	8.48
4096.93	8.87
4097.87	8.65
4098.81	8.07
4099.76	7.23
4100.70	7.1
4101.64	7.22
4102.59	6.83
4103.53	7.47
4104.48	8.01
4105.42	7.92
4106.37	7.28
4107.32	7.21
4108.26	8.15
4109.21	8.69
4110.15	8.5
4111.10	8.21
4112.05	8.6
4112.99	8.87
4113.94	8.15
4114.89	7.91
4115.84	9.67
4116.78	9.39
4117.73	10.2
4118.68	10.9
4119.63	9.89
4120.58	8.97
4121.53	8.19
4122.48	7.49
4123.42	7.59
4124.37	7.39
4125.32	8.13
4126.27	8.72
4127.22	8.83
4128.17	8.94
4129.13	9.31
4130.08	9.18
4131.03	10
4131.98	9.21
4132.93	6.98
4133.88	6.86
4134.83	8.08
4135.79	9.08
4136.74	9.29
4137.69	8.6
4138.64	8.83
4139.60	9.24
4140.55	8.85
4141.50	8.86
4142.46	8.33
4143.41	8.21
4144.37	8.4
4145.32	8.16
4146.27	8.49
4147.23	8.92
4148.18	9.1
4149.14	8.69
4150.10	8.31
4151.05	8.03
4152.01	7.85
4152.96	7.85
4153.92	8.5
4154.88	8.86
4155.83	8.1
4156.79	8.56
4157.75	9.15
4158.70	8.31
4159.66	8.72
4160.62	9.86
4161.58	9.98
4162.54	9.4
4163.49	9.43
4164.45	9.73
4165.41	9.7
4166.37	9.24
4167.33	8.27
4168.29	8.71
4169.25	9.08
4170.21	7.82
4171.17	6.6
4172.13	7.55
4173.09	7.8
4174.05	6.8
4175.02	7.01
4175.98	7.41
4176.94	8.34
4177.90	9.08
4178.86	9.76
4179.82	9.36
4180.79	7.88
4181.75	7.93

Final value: 0.77 angstrom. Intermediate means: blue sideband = 8.35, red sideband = 8.76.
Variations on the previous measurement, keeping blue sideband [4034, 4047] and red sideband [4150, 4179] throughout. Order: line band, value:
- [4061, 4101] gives 2.1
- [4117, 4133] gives -0.4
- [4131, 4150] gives 0.1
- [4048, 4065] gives 0.9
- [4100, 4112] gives 1.4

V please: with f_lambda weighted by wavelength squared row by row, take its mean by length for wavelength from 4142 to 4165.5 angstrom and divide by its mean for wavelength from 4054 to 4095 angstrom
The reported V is 1.07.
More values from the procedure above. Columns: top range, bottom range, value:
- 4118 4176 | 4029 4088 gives 1.06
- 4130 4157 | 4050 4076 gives 1.07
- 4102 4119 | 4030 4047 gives 1.00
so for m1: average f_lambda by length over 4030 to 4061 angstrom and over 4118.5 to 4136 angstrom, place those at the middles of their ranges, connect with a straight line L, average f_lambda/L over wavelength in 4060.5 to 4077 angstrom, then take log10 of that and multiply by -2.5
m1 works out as 0.07 mag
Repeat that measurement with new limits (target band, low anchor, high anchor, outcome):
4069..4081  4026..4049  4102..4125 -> 0.065 mag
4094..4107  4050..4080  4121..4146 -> 0.070 mag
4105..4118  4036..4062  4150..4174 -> 0.023 mag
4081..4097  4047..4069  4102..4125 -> -0.065 mag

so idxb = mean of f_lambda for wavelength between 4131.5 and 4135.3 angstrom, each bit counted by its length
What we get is 7.8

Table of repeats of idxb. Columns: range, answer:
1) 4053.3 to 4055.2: 9.01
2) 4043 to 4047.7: 8.46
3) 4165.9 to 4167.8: 8.75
